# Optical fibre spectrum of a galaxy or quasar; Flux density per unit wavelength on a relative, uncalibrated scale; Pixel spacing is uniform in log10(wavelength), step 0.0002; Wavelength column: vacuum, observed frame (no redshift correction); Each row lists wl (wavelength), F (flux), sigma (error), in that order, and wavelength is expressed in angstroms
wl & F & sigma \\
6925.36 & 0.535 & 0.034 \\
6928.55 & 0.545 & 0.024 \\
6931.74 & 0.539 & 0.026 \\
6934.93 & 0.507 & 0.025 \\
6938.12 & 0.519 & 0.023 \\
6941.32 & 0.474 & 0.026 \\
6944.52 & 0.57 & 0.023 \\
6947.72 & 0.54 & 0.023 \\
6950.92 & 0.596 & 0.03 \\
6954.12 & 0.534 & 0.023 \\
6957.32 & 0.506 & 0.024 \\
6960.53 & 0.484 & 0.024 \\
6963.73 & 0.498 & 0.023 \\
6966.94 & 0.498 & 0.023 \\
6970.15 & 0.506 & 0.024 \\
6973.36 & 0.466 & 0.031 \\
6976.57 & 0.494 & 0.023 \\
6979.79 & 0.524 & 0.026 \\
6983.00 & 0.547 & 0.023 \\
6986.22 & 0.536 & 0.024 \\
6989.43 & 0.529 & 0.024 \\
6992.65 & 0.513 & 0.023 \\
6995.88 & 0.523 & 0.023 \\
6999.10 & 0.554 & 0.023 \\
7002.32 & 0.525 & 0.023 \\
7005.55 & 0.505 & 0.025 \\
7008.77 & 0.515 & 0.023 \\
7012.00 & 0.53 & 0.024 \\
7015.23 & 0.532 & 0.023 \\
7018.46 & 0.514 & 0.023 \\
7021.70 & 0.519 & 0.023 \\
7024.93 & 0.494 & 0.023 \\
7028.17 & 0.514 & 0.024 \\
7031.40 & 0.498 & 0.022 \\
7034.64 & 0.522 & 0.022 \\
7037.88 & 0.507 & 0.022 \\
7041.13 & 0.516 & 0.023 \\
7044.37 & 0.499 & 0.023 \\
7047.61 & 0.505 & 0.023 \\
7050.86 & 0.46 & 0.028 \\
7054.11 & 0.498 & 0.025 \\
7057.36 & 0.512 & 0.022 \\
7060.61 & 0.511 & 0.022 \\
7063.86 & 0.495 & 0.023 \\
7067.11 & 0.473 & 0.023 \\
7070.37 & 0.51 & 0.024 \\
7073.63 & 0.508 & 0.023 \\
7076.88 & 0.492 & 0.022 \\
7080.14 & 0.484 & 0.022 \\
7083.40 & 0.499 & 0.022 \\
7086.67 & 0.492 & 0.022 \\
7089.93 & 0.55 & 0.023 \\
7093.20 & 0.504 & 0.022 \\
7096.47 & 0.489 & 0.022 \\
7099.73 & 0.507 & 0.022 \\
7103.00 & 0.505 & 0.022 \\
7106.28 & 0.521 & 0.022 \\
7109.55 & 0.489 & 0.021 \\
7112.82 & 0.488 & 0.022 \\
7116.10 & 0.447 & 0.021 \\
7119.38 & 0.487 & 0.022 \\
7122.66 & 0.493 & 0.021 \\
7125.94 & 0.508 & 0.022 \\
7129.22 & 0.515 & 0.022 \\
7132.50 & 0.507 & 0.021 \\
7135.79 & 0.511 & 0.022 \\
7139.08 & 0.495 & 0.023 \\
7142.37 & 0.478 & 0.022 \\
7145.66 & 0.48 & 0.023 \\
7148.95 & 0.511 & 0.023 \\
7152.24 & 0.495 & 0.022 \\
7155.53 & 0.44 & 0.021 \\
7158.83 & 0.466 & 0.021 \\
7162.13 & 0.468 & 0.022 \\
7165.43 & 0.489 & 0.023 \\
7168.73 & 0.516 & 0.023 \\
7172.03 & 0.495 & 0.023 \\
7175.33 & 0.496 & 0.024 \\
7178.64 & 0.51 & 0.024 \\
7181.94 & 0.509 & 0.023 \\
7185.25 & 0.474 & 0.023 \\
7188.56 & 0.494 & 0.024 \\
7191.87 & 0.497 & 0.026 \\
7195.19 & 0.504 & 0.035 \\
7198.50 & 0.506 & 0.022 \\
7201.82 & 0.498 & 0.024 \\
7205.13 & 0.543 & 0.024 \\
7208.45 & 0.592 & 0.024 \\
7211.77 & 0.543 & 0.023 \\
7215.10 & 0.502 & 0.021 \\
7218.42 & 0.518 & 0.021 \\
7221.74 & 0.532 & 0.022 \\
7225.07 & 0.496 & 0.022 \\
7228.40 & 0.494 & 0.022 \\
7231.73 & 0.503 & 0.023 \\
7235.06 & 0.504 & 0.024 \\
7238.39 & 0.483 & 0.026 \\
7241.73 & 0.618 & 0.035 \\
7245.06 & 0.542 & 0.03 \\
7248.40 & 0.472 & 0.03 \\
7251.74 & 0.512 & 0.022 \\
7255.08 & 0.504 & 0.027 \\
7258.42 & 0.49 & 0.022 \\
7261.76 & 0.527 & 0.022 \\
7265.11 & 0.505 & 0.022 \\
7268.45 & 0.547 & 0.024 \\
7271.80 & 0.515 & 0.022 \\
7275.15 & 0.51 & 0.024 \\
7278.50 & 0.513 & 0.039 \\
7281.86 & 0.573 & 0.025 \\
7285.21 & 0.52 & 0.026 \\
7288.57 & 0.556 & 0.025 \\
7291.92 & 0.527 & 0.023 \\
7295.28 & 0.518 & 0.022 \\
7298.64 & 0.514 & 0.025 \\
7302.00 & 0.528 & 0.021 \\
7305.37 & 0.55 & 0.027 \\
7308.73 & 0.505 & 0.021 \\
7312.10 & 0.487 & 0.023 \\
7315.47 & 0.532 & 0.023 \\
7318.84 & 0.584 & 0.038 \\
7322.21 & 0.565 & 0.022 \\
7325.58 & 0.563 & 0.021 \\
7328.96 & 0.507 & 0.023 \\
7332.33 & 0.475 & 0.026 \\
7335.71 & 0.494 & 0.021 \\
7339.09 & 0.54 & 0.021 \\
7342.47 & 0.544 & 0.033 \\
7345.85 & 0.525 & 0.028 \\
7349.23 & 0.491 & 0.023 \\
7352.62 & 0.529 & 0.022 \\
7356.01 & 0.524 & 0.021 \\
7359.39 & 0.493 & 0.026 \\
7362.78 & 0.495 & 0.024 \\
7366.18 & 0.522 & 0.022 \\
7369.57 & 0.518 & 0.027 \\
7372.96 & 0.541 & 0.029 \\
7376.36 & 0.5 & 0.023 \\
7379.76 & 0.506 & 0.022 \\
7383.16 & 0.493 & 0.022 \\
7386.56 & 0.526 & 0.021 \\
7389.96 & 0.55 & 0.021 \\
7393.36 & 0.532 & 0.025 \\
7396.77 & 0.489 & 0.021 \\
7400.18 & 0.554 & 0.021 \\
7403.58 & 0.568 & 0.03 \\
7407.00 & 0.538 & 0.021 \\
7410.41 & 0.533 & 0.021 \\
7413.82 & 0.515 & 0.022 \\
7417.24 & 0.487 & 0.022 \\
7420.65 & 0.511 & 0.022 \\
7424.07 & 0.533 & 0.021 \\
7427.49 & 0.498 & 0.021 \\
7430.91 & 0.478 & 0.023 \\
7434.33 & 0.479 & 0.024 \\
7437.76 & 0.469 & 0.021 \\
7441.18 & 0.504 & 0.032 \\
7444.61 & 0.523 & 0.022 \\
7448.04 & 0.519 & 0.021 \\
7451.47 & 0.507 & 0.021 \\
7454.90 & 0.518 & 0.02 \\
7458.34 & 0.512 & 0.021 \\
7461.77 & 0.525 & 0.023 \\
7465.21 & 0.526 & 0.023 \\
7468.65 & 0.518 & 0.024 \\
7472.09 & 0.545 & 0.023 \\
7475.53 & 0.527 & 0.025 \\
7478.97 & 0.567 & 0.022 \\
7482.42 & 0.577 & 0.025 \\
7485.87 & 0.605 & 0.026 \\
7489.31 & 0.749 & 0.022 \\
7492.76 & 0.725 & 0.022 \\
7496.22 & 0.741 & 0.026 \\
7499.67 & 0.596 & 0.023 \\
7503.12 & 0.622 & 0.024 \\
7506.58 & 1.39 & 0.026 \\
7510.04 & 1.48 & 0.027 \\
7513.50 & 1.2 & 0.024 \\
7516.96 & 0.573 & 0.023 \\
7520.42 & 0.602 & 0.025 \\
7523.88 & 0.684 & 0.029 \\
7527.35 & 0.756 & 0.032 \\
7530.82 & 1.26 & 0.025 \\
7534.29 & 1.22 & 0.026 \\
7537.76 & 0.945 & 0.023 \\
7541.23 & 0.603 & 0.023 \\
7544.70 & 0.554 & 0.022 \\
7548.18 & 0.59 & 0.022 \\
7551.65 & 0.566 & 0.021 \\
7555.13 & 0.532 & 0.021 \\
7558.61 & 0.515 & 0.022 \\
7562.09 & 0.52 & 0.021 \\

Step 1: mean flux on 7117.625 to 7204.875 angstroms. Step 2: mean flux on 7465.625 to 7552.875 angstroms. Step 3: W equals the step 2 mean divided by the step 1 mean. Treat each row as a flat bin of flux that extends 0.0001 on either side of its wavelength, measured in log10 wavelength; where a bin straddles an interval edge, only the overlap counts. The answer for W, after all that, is 1.55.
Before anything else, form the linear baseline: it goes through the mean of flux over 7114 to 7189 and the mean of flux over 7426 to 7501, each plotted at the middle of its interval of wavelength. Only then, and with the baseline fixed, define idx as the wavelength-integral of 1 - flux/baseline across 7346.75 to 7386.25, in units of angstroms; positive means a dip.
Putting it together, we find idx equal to 1.77 angstroms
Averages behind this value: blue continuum 0.491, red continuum 0.555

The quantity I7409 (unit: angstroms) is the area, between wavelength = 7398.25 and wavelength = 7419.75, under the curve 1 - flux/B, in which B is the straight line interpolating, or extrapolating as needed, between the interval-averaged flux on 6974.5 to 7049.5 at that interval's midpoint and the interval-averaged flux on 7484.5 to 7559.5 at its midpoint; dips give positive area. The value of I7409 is 6.01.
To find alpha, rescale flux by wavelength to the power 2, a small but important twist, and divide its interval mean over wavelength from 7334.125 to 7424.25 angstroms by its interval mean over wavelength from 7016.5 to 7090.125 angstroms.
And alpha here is 1.1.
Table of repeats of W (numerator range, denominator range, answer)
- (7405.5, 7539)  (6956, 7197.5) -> 1.33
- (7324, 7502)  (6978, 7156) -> 1.06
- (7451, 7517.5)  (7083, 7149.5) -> 1.42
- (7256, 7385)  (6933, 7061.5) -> 1.01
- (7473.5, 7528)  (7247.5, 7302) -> 1.49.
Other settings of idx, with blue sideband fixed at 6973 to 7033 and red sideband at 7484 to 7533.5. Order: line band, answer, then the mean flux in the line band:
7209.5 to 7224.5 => 3.1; 0.524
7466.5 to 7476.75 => 3.8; 0.53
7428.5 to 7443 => 5.9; 0.484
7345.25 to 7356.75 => 3.6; 0.516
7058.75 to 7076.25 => 2.0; 0.499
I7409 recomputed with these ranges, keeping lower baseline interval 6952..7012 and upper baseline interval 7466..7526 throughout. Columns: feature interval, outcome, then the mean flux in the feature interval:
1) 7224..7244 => 3.50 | 0.518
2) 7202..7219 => 2.20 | 0.537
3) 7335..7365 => 7.21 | 0.516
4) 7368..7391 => 5.78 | 0.518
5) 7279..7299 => 3.59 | 0.535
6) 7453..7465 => 3.44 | 0.519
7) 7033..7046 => 0.72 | 0.511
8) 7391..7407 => 3.75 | 0.536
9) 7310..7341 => 6.54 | 0.527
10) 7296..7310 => 2.85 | 0.524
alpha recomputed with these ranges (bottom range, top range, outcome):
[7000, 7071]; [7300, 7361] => 1.12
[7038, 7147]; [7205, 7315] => 1.10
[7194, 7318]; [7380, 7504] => 1.10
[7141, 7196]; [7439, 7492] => 1.22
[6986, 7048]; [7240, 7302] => 1.09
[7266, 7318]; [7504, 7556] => 1.75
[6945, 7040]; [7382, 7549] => 1.42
